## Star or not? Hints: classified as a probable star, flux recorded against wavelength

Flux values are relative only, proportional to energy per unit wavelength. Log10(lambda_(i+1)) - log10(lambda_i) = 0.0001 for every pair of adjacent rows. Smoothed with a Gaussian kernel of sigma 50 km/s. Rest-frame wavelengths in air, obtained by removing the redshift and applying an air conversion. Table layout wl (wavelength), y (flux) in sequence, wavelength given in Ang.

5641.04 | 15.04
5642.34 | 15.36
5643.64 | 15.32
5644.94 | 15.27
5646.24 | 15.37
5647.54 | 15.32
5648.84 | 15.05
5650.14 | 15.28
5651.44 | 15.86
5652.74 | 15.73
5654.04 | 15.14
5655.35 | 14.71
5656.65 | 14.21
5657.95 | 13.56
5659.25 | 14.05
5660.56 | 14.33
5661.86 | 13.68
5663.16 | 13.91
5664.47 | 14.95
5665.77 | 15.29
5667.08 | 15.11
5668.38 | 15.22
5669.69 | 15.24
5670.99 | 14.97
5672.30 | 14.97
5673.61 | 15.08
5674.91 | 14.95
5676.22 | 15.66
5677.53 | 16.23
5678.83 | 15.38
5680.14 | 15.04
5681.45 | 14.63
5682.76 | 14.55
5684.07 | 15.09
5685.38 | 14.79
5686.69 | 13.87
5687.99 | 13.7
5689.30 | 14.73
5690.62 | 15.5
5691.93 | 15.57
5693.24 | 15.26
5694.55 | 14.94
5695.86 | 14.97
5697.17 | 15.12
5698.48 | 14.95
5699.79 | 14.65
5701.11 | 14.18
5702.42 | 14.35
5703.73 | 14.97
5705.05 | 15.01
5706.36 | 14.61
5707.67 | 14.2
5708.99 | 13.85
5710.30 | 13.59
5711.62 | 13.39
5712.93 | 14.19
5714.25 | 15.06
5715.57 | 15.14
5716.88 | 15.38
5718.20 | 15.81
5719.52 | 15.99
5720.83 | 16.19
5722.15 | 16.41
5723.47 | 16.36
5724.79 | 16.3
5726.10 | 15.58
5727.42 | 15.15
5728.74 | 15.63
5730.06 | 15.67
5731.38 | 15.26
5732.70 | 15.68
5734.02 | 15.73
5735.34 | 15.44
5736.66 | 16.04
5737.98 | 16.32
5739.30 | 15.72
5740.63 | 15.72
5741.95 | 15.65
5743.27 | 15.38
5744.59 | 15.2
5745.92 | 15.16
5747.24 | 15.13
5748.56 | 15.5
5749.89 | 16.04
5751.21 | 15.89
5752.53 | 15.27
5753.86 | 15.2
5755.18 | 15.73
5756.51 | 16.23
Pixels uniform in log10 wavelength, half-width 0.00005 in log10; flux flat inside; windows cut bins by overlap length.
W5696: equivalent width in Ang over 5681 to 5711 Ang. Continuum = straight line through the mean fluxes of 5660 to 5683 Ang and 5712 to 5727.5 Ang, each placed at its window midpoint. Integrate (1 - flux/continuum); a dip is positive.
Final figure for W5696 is 1.3 Ang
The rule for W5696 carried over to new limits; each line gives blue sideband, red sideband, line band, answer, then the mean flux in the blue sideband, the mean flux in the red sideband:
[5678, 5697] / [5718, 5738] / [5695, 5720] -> 1.1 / 14.9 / 15.8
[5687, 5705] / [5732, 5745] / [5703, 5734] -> 0.2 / 14.8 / 15.7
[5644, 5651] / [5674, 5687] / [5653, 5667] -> 0.7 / 15.3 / 15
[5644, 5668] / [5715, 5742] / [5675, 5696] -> 0.3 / 14.8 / 15.8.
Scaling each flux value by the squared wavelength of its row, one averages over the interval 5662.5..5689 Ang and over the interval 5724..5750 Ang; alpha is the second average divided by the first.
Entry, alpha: 1.07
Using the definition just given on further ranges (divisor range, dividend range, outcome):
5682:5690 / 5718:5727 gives 1.13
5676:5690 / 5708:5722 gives 1.01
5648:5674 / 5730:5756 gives 1.08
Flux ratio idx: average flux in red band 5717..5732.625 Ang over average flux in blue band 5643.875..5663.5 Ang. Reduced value 1.07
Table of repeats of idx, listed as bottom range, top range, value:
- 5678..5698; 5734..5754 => 1.05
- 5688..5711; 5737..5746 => 1.06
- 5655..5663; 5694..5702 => 1.05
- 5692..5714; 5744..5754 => 1.06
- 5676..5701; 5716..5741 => 1.06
